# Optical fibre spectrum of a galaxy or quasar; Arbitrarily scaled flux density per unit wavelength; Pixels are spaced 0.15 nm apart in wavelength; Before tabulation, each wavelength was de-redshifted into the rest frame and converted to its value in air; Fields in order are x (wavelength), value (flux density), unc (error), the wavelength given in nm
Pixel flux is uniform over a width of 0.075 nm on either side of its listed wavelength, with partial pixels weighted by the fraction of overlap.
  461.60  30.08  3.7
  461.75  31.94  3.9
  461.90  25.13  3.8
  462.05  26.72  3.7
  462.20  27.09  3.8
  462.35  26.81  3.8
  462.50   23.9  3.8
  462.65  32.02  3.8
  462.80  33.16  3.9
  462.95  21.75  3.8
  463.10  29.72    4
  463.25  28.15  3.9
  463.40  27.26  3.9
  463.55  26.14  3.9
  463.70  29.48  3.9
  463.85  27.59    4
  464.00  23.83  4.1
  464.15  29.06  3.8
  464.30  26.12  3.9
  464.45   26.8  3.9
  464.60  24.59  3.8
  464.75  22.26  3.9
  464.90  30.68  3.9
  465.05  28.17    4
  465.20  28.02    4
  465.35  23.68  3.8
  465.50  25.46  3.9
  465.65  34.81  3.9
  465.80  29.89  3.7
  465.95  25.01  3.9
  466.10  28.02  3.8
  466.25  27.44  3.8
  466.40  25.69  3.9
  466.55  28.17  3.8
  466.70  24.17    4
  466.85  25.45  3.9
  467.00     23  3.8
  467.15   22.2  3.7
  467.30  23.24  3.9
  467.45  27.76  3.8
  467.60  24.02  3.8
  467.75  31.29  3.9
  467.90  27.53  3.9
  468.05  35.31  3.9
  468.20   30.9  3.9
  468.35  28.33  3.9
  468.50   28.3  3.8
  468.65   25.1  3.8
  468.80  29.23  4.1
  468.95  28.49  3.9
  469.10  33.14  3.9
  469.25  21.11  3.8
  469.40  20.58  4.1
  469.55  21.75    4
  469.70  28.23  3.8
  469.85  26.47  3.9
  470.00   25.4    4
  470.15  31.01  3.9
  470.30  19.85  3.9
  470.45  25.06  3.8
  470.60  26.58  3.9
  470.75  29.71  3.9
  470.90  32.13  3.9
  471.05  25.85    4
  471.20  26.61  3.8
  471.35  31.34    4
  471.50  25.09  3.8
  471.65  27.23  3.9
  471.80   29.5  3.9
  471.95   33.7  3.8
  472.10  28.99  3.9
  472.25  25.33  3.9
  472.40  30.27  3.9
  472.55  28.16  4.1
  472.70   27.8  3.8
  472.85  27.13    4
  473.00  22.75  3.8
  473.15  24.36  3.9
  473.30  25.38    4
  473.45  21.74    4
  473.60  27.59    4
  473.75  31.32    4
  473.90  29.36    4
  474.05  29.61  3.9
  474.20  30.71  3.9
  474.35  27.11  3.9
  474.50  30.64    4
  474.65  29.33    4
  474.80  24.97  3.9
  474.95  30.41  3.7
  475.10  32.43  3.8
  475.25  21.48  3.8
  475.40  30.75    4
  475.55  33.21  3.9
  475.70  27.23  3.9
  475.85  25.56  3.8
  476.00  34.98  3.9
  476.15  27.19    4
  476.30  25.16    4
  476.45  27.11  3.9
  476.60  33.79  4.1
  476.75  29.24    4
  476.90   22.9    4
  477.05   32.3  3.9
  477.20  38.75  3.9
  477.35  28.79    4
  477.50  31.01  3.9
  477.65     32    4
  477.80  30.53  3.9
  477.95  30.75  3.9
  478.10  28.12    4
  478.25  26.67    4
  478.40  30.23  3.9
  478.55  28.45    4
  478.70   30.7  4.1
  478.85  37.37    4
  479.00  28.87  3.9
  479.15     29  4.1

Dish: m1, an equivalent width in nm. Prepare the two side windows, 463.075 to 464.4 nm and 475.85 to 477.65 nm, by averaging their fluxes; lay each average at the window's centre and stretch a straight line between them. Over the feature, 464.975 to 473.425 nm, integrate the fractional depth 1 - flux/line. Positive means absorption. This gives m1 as 0.41 nm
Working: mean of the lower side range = 27.4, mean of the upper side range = 30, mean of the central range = 27.1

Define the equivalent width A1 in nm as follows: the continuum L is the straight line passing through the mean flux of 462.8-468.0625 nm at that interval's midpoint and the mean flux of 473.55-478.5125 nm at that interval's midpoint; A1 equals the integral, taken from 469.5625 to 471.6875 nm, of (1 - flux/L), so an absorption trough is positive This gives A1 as 0.085 nm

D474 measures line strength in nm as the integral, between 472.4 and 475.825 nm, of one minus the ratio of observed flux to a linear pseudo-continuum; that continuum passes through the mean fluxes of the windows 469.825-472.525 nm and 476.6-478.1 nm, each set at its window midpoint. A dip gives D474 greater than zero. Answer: 0.15 nm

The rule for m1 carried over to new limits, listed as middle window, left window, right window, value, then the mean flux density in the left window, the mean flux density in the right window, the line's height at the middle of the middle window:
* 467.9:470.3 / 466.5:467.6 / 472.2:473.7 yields -0.20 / 24.7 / 26.2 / 25.2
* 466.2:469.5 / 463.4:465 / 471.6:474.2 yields 0.04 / 26.7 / 27.8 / 27.1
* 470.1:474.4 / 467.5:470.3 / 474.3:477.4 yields 0.10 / 27.4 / 29.2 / 28.3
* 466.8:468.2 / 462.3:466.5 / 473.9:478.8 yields 0.05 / 27.3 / 29.5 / 27.9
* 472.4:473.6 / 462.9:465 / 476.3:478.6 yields 0.13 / 26.8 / 29.9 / 28.9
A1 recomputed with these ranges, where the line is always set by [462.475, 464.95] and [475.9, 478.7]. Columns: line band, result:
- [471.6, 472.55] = -0.009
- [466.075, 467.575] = 0.132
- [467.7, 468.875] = -0.056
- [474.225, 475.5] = 0.036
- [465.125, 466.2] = -0.008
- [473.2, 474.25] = 0.049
